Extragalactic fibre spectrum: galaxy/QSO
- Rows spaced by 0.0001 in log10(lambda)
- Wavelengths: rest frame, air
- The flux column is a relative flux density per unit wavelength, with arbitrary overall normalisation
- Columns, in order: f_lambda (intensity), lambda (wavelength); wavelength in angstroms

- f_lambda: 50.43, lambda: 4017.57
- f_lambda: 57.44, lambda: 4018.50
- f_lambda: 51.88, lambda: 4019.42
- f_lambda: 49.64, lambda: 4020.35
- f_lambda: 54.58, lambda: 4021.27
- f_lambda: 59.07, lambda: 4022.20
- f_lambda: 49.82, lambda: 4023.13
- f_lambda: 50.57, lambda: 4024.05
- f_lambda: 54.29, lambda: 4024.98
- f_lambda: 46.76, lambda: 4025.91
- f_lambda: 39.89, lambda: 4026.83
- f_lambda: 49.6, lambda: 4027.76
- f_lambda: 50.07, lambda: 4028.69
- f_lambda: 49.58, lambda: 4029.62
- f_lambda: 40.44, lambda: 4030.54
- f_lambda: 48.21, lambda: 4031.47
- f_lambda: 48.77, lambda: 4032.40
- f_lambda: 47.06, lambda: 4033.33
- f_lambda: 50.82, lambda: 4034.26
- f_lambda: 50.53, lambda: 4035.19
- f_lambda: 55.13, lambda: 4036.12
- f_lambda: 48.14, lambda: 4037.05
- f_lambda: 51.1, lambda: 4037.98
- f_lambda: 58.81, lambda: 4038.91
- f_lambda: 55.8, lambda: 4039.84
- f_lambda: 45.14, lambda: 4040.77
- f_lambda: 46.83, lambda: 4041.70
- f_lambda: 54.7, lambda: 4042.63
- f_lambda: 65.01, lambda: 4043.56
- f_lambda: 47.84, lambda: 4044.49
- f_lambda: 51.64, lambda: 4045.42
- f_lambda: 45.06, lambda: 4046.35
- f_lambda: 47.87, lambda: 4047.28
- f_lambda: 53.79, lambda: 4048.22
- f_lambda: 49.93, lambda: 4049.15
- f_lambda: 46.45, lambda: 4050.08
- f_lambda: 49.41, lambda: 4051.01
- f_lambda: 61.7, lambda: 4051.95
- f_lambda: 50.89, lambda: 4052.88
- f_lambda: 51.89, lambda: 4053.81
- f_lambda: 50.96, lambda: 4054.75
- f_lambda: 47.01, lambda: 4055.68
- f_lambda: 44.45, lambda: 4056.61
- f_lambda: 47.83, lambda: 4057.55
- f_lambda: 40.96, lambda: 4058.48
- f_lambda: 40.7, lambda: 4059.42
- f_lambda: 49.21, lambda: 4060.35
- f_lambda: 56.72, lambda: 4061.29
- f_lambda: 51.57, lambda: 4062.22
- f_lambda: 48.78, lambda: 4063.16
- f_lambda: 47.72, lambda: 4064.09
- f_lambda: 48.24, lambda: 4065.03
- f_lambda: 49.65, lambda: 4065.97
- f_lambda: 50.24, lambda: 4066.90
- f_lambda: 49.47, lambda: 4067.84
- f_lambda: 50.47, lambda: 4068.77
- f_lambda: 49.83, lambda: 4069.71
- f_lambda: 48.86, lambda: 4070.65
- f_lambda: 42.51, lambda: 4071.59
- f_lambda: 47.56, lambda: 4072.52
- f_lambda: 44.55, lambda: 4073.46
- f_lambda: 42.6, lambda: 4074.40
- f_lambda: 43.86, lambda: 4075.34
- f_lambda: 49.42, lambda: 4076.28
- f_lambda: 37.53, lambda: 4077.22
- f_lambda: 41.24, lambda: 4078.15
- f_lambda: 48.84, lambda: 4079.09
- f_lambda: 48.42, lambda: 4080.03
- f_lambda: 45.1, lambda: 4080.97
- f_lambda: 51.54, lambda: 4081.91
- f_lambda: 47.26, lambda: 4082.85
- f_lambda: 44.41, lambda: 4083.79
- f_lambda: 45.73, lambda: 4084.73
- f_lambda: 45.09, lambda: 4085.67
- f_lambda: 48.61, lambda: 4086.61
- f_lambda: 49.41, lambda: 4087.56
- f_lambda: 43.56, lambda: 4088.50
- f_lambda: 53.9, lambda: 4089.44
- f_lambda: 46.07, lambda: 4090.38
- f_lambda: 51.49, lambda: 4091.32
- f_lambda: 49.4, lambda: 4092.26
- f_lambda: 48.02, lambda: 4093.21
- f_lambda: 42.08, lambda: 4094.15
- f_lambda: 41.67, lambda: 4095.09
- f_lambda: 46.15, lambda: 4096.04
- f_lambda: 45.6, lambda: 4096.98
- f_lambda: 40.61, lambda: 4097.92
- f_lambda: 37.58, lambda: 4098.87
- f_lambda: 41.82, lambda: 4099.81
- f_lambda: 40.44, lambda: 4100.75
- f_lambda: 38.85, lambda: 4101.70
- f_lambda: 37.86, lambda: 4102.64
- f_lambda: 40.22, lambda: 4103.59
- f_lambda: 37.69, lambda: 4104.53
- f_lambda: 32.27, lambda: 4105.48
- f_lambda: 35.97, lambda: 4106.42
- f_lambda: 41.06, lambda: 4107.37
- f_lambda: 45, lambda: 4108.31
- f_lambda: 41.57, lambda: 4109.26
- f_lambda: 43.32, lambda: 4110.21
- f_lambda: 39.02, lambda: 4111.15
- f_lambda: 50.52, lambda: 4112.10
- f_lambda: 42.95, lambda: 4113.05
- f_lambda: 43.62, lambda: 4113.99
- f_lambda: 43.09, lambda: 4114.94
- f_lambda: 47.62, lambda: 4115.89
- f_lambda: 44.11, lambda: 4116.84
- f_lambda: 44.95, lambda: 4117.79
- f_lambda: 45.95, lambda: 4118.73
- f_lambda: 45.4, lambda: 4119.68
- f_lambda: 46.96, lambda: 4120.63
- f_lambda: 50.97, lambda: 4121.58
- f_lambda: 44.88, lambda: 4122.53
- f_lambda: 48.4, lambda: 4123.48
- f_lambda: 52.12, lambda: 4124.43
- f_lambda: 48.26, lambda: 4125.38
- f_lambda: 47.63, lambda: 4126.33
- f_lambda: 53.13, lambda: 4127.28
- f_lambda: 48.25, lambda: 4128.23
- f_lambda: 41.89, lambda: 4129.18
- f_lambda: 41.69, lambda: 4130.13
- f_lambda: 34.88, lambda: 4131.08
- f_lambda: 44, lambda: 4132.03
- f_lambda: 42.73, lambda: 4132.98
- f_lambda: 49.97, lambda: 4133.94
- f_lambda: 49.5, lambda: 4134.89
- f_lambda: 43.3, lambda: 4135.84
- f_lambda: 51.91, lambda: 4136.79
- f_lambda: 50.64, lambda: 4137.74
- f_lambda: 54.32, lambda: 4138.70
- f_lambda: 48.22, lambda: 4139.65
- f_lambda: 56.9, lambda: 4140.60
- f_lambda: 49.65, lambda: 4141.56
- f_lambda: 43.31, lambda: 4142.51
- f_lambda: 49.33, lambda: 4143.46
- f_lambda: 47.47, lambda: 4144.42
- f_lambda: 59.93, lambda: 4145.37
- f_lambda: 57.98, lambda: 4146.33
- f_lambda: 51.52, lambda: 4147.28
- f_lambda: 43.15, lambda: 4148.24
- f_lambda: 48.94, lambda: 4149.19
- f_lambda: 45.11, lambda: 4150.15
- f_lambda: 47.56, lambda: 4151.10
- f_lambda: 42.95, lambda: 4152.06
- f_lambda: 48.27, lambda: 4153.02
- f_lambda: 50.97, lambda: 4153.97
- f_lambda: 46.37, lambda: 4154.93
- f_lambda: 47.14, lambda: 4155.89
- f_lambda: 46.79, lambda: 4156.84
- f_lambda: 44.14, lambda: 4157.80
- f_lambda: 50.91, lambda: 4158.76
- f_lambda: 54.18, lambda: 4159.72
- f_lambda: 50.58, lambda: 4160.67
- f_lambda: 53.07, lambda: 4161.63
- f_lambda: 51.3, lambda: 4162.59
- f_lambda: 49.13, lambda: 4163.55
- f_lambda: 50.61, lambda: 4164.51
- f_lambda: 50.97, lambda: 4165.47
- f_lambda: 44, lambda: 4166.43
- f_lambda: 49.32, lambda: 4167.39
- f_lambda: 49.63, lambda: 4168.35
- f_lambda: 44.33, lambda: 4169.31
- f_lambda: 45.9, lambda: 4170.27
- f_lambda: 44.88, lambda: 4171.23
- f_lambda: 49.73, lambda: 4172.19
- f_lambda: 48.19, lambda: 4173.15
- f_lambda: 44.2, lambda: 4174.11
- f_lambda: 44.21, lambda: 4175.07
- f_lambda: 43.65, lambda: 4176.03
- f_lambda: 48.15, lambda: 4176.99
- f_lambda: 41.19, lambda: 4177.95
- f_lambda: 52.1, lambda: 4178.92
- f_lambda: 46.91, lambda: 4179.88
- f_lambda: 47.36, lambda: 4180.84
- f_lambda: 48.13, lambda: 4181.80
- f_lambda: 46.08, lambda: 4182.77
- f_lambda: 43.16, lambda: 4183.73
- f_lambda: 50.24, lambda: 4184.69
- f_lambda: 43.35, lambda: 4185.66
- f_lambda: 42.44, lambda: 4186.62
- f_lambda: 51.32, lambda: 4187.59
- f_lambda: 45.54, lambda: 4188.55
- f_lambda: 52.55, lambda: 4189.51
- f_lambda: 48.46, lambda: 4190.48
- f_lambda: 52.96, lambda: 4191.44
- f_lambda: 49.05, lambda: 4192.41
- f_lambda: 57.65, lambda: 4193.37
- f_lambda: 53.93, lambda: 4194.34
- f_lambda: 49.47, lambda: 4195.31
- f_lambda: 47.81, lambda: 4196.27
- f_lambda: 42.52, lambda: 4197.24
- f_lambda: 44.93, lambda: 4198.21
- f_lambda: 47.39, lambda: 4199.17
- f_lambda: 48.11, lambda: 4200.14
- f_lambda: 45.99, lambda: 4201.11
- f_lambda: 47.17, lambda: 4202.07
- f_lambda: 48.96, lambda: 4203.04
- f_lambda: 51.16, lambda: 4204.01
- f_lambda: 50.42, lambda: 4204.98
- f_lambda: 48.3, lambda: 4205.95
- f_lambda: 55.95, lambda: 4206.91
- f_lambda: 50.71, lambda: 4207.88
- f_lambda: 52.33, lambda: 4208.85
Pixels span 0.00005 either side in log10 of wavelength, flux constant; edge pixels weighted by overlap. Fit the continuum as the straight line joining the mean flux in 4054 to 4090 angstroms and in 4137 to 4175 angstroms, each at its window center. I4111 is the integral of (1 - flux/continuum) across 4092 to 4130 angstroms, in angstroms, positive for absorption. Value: 3.30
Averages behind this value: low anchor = 47.2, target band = 43.9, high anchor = 49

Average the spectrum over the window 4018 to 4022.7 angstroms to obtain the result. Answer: 54.4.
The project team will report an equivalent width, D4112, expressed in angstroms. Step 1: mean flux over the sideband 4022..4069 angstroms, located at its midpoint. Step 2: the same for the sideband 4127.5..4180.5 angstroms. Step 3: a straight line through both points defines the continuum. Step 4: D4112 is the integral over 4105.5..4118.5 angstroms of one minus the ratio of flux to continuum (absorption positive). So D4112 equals 1.5 angstroms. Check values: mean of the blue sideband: 49.9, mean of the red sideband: 48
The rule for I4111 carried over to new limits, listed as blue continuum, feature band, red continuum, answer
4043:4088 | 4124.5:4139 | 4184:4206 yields 0.48 angstroms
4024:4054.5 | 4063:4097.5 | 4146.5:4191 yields 1.87 angstroms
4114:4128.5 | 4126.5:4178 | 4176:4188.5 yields -1.22 angstroms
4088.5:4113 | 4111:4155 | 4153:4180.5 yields -2.17 angstroms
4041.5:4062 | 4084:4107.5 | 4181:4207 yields 3.00 angstroms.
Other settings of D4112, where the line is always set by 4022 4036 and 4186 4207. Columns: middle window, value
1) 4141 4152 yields -0.1 angstroms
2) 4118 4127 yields 0.2 angstroms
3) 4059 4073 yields 0.1 angstroms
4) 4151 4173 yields 0.3 angstroms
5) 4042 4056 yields -0.7 angstroms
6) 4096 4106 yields 1.9 angstroms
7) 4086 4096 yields 0.3 angstroms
